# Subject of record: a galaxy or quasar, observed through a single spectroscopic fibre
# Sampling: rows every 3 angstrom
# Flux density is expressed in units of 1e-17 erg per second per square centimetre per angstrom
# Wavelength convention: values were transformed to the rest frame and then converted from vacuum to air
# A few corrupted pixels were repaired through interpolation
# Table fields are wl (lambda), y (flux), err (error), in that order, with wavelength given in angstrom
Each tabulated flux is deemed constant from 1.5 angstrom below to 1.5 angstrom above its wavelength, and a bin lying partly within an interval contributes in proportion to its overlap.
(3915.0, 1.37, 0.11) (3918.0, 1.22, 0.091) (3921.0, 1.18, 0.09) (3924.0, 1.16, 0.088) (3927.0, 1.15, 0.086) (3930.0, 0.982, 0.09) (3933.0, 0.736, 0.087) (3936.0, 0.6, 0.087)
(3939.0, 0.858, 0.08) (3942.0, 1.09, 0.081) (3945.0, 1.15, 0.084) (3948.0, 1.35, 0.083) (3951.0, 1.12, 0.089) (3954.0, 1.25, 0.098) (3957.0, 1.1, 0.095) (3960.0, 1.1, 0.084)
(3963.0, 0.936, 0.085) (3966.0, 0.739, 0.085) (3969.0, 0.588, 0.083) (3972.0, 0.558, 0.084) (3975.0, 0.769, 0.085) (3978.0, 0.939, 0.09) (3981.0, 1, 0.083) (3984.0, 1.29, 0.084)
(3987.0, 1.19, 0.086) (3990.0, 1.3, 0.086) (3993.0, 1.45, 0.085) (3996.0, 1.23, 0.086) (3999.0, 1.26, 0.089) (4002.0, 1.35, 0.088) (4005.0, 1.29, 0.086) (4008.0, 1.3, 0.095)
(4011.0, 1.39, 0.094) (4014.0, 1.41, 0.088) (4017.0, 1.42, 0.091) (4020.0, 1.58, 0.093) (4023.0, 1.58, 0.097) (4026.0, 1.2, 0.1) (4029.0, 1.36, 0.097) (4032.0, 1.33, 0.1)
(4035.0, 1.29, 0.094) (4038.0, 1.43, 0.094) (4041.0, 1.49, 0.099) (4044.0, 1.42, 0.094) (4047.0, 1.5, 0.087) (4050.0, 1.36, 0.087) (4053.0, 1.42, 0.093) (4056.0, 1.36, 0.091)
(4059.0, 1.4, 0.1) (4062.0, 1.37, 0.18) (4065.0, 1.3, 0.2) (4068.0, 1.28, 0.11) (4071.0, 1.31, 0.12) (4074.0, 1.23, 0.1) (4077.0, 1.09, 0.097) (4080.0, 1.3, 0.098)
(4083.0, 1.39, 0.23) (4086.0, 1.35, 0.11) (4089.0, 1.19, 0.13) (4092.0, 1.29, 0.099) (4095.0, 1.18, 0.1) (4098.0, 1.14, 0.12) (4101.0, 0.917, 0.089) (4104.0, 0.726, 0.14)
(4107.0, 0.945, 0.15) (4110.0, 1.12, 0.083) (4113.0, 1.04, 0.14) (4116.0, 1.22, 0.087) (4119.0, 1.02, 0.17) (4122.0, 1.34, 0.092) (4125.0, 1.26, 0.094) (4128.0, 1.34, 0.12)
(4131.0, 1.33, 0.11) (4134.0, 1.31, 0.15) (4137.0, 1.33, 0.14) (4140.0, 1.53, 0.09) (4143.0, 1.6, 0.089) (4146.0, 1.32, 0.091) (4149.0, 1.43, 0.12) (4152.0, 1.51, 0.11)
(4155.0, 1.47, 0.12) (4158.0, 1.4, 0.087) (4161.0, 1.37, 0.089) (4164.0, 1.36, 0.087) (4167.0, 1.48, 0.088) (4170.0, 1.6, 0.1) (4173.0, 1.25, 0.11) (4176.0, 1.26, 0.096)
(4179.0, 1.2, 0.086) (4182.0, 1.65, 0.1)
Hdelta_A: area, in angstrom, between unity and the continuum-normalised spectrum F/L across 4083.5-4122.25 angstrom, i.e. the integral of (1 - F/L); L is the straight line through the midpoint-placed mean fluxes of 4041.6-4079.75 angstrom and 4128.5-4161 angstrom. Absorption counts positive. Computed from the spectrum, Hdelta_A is 7.4 angstrom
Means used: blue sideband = 1.34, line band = 1.11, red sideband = 1.42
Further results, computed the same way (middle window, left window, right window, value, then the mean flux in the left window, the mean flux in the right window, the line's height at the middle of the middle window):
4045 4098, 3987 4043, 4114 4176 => 2.2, 1.37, 1.37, 1.37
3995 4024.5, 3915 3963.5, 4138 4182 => -4.9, 1.07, 1.42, 1.18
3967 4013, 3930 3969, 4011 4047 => 3.4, 0.986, 1.41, 1.2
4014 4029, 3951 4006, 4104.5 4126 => -4.8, 1.07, 1.11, 1.09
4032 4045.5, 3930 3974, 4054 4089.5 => -2.2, 0.941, 1.3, 1.2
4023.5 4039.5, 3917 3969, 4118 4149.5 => -2.2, 1.03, 1.35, 1.18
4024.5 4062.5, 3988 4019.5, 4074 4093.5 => -2.2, 1.35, 1.27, 1.31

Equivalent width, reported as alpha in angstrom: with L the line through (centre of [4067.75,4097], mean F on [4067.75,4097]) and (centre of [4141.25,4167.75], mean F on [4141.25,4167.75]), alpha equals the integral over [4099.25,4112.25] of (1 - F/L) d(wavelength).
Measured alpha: 3.7 angstrom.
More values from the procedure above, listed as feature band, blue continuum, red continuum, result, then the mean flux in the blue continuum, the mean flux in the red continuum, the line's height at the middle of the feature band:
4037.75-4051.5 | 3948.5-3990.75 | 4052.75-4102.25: -3.0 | 0.994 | 1.26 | 1.18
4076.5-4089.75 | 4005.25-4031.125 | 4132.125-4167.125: 1.2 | 1.4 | 1.42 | 1.41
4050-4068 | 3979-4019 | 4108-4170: -0.6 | 1.3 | 1.34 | 1.32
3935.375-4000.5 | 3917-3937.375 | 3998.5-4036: 6.8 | 1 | 1.37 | 1.17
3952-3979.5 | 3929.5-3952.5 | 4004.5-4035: 5.3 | 0.986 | 1.38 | 1.11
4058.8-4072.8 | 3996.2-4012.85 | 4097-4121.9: -2.1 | 1.31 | 1.03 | 1.15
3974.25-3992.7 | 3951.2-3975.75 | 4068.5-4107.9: -3.5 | 0.896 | 1.16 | 0.939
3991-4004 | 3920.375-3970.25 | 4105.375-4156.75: -2.8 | 1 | 1.3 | 1.09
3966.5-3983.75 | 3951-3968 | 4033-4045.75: 4.6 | 1.02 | 1.41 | 1.1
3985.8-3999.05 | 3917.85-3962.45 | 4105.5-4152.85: -2.0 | 1.06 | 1.29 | 1.12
